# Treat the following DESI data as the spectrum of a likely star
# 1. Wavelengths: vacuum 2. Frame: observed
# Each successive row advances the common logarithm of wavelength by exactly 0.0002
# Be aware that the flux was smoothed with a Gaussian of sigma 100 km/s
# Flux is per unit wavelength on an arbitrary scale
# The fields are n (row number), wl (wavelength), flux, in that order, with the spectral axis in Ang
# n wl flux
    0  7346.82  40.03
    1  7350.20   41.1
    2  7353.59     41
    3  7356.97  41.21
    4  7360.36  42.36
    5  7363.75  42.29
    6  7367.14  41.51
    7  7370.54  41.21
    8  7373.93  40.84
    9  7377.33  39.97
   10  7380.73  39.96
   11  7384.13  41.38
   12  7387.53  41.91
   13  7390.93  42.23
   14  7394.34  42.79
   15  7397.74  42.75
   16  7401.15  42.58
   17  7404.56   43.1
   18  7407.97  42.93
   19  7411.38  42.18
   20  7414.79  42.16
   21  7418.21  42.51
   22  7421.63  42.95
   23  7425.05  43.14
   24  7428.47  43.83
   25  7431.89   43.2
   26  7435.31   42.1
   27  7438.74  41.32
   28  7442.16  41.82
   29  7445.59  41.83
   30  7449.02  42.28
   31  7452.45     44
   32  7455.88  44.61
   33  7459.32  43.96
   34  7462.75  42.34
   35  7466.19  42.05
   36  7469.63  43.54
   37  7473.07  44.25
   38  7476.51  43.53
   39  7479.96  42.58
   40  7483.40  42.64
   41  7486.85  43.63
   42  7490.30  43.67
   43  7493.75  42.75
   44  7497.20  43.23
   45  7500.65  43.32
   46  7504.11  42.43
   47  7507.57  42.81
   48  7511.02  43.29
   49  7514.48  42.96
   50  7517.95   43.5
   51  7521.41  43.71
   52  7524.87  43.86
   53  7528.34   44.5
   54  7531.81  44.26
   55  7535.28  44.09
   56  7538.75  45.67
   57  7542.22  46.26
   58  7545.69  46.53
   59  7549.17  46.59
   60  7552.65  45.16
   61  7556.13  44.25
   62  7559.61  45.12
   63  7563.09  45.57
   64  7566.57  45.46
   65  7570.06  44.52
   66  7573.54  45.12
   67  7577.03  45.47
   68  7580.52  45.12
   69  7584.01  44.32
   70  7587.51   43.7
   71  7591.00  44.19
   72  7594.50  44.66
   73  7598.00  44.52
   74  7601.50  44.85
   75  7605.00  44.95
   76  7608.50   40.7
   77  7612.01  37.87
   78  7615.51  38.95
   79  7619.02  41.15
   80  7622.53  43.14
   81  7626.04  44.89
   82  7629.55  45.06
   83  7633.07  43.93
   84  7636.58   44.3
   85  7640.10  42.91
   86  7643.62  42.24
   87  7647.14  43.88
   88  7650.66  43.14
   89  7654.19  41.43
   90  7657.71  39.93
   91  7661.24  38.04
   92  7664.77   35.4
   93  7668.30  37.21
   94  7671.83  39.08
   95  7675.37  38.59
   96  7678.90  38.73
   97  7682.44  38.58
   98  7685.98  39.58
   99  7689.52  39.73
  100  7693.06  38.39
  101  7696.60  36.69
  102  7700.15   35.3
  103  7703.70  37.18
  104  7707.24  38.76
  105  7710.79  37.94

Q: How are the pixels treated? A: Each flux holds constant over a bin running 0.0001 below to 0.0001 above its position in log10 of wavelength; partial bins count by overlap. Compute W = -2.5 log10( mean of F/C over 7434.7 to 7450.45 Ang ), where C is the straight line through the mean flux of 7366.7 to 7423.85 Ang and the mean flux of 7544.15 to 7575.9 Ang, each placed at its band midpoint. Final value 0.03 mag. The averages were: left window 42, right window 45.4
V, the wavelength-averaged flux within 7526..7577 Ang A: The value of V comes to 45.2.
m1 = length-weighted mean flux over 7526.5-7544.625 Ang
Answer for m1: 45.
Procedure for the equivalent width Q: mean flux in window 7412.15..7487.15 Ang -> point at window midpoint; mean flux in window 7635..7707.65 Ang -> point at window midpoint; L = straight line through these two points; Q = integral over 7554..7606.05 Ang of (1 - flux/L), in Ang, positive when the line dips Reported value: -5.0 Ang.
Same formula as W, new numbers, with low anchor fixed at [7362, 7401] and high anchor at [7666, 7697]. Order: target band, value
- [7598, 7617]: -0.07 mag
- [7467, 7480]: -0.07 mag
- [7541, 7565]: -0.15 mag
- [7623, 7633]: -0.14 mag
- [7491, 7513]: -0.07 mag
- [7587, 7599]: -0.13 mag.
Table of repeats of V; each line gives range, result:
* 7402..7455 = 42.7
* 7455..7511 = 43.2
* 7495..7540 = 43.6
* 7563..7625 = 43.5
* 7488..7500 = 43.3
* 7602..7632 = 42.2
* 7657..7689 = 38.3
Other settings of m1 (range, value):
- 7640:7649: 43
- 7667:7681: 38.4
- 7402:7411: 42.9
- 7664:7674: 37.5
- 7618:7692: 41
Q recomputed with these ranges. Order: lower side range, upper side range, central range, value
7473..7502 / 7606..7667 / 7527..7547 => -1.2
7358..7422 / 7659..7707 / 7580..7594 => -1.8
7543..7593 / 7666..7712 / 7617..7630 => -0.4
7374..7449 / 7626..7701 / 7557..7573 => -1.6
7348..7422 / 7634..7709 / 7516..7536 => -1.6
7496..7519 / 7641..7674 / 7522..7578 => -3.9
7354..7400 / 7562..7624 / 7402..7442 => -0.6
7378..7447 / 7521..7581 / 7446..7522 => 0.9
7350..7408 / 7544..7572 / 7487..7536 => 1.1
